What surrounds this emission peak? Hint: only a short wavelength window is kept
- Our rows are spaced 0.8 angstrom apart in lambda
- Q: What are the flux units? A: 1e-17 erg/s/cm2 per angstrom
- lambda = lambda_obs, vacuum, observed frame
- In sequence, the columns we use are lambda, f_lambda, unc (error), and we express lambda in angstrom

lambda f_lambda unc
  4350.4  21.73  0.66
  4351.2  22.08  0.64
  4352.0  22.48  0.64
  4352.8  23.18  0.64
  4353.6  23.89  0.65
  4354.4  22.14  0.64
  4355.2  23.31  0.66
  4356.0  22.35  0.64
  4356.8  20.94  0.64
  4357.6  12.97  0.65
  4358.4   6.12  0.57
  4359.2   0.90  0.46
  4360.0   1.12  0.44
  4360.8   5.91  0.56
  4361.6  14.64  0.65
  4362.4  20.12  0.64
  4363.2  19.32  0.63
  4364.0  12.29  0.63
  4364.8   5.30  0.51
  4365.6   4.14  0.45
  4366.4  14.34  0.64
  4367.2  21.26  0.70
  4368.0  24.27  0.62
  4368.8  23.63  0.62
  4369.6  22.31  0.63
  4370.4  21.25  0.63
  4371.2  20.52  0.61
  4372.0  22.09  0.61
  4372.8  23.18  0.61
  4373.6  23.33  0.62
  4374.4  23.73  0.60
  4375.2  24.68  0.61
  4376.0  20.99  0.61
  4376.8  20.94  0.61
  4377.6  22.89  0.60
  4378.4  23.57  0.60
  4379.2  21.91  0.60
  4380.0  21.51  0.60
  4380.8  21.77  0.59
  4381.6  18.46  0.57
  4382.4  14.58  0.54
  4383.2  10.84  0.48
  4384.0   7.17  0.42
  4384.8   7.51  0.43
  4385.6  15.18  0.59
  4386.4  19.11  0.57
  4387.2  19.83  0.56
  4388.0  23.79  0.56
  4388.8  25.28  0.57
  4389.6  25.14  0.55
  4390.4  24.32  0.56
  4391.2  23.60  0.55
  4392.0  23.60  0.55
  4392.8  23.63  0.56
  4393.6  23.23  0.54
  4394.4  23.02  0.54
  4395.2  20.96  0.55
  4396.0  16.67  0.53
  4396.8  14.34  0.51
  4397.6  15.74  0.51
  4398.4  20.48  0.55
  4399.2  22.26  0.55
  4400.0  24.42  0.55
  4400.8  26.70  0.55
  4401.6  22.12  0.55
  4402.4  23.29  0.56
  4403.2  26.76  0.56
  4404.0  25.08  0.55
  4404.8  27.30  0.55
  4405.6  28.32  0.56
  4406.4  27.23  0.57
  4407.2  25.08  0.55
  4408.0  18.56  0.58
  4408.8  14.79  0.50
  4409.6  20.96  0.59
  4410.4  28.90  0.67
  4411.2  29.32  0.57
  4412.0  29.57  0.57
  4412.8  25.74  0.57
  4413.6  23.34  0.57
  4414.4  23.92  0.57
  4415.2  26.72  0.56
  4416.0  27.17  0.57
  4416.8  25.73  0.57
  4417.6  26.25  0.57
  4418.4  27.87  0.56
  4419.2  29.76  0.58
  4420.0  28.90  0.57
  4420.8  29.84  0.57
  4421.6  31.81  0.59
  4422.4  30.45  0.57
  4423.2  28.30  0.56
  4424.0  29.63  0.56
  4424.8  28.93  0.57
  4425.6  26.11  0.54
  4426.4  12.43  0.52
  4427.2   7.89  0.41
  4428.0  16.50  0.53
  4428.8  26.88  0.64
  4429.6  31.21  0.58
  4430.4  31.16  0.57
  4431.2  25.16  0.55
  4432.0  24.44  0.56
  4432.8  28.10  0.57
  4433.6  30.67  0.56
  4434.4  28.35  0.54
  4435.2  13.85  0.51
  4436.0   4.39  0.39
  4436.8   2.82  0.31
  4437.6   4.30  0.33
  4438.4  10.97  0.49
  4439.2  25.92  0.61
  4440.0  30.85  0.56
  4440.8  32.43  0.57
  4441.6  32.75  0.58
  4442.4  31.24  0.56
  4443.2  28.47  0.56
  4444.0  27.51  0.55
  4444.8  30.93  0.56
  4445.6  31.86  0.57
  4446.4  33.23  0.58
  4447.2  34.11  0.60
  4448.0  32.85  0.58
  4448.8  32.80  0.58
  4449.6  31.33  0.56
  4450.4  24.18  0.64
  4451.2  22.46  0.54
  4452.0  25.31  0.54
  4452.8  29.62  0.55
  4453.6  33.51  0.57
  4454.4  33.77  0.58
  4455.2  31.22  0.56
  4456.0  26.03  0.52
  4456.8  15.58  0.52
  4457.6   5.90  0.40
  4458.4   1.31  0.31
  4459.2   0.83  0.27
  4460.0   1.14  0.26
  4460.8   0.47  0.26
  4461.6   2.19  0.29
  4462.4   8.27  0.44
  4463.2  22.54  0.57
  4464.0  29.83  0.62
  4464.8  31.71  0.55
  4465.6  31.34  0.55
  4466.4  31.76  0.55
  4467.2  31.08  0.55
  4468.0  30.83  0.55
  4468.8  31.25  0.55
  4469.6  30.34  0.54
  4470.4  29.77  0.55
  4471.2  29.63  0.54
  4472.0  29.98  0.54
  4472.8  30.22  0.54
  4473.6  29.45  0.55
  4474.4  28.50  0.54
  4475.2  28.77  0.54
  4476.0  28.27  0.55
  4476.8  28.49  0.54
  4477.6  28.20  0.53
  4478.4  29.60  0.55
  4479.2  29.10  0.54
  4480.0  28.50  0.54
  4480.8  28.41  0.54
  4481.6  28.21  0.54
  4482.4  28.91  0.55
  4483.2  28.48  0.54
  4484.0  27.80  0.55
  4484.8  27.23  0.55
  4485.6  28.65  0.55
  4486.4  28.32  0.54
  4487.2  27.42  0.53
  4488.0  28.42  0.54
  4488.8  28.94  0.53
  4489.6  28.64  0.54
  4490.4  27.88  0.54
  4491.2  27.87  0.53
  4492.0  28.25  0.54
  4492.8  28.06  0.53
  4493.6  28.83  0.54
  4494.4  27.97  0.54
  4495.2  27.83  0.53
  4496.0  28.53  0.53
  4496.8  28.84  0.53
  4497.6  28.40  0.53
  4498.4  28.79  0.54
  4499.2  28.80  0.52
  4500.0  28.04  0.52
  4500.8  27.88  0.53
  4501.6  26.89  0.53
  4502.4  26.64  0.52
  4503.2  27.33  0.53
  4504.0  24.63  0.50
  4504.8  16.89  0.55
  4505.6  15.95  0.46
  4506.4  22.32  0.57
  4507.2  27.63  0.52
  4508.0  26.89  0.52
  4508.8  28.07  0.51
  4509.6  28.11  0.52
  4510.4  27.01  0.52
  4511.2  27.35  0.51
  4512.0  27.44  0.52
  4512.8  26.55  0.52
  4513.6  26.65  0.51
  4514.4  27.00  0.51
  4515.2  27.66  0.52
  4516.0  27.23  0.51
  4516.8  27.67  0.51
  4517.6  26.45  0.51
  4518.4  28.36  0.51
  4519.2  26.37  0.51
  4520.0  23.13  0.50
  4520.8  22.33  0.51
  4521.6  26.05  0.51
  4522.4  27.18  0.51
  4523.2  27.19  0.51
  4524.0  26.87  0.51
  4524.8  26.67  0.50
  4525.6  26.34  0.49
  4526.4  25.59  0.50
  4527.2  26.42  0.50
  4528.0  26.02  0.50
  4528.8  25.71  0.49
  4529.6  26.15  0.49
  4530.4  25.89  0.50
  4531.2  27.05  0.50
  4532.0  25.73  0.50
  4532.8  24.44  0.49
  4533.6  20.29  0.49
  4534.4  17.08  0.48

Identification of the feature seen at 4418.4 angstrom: Ly-alpha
